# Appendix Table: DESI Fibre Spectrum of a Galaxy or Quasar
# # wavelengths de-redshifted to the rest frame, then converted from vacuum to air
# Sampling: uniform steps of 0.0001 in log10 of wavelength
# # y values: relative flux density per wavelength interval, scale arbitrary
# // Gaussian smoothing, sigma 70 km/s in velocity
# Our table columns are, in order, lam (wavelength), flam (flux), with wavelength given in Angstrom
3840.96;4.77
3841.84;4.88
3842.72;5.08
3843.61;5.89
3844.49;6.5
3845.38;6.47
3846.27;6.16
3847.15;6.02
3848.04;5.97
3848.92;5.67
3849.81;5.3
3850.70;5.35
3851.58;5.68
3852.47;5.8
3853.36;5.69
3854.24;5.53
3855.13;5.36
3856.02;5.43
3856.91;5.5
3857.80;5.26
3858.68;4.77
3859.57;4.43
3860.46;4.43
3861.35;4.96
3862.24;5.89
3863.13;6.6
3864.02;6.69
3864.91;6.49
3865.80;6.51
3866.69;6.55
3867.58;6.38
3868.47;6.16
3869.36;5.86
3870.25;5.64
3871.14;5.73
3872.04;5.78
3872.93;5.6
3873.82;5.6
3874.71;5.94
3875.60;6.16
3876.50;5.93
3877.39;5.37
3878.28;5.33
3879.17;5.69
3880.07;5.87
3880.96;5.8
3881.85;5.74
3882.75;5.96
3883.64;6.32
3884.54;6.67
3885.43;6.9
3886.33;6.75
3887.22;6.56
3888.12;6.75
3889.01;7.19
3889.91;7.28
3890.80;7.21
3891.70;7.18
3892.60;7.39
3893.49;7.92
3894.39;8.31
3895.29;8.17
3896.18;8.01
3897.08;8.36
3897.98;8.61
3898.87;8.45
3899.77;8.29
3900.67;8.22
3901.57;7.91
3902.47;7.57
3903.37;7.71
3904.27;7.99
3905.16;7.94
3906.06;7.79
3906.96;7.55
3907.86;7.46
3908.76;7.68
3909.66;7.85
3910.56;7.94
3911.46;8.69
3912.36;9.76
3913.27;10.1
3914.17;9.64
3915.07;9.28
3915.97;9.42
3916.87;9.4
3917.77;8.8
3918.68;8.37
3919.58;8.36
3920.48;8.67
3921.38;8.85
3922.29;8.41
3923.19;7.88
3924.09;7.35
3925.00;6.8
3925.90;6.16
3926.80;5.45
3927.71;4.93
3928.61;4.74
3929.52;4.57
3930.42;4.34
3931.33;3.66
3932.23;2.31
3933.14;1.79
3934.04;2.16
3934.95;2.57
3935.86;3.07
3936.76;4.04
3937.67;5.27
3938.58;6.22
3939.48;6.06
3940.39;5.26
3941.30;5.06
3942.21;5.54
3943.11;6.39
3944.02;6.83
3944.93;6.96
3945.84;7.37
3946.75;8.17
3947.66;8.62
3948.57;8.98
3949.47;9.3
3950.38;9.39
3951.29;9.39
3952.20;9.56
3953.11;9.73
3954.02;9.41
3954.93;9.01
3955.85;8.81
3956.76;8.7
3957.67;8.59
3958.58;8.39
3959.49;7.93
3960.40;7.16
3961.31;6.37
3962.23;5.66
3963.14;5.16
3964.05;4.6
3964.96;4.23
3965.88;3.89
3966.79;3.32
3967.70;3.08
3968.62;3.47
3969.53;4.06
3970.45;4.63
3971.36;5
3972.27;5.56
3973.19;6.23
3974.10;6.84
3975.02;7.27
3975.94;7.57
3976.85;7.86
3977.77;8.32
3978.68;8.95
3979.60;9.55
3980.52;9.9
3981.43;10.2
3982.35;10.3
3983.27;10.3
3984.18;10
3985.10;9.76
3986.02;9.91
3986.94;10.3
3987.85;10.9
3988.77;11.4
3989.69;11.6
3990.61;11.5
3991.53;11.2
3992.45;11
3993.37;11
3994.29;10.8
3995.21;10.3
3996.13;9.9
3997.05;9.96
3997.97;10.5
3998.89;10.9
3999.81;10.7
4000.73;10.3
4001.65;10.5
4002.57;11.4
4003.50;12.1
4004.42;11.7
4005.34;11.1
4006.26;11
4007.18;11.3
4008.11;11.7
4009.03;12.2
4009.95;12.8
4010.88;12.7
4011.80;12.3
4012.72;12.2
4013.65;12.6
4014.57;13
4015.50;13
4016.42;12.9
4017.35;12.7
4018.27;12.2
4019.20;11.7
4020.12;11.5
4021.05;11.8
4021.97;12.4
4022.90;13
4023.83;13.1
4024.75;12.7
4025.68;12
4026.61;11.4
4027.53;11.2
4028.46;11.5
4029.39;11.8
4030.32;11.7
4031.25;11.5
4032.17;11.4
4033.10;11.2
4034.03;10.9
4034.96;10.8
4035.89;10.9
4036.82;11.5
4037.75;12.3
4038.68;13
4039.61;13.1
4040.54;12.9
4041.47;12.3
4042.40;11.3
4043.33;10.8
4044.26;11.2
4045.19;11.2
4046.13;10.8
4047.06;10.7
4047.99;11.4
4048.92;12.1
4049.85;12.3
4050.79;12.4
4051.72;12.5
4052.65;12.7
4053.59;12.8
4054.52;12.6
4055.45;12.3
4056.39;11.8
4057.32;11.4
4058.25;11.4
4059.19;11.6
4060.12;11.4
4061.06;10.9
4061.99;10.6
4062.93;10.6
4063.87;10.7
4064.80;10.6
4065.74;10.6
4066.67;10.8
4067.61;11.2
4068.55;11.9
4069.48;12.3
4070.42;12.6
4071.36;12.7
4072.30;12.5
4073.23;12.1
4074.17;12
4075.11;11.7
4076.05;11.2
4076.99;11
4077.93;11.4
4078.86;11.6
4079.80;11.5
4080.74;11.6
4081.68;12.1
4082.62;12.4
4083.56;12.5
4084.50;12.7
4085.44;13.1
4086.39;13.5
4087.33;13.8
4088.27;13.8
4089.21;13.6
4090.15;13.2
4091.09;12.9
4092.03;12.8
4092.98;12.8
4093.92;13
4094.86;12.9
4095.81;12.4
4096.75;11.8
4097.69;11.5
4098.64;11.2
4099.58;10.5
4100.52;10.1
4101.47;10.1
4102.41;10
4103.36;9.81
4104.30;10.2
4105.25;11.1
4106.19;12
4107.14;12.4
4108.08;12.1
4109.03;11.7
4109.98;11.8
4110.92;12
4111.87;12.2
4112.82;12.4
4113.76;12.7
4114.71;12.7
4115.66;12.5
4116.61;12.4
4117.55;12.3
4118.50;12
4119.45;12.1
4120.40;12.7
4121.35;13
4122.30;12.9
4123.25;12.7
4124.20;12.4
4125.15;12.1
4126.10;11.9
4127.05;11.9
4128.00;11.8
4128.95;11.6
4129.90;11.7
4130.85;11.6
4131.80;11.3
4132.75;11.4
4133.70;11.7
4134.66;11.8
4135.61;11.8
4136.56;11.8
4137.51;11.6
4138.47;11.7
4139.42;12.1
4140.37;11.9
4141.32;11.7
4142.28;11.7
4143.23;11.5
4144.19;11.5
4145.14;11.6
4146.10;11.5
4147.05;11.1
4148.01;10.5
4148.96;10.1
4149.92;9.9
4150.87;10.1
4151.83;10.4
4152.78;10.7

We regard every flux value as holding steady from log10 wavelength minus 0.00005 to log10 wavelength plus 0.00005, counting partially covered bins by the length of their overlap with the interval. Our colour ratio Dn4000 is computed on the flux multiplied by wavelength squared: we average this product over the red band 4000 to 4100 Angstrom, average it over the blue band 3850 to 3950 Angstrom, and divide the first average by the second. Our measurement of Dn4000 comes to 1.95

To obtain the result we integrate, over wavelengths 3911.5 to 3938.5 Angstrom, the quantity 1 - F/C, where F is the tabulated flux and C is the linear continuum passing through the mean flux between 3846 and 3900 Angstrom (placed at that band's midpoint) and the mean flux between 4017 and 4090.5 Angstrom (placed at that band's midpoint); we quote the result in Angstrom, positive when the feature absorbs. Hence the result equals 4.67 Angstrom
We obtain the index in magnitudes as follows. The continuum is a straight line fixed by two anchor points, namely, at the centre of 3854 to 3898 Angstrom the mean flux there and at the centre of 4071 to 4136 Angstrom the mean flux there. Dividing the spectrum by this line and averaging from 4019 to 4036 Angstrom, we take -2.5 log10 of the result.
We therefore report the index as -0.16 mag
